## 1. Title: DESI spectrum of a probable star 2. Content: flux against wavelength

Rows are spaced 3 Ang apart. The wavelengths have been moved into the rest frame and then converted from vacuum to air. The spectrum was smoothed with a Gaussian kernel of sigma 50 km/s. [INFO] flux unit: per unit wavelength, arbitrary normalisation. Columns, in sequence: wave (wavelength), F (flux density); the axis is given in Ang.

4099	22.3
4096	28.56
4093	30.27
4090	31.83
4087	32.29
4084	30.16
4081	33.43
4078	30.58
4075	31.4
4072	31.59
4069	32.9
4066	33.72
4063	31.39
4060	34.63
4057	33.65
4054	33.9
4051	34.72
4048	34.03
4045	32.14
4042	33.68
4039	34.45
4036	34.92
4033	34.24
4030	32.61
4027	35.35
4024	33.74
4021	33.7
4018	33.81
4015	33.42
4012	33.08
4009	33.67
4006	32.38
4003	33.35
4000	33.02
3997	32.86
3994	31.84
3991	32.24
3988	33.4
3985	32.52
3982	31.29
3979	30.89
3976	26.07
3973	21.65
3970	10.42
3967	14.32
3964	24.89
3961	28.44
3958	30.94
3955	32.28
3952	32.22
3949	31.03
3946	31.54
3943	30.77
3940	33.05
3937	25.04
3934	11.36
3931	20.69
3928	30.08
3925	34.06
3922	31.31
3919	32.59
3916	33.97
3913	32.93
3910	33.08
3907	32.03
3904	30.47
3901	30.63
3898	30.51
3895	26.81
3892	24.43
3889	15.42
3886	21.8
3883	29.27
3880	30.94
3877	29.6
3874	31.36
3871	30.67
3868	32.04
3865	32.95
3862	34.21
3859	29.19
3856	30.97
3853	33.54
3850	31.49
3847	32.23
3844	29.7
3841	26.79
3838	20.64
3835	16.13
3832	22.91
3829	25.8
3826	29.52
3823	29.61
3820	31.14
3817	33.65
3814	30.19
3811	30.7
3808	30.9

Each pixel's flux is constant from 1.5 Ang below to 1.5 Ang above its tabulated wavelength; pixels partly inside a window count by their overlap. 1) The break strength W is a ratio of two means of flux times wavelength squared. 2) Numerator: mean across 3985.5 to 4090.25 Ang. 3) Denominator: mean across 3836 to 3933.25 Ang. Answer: 1.22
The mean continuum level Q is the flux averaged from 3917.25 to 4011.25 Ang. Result 28.8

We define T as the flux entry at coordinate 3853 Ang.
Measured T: 33.54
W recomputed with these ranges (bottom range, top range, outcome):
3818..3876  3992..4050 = 1.26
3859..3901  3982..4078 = 1.26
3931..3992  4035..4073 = 1.30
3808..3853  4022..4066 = 1.34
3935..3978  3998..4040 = 1.31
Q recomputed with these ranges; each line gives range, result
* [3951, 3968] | 27.4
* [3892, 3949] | 29.4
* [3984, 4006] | 32.7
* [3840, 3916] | 29.8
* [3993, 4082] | 33.3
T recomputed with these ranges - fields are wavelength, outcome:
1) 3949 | 31.03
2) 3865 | 32.95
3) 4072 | 31.59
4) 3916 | 33.97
